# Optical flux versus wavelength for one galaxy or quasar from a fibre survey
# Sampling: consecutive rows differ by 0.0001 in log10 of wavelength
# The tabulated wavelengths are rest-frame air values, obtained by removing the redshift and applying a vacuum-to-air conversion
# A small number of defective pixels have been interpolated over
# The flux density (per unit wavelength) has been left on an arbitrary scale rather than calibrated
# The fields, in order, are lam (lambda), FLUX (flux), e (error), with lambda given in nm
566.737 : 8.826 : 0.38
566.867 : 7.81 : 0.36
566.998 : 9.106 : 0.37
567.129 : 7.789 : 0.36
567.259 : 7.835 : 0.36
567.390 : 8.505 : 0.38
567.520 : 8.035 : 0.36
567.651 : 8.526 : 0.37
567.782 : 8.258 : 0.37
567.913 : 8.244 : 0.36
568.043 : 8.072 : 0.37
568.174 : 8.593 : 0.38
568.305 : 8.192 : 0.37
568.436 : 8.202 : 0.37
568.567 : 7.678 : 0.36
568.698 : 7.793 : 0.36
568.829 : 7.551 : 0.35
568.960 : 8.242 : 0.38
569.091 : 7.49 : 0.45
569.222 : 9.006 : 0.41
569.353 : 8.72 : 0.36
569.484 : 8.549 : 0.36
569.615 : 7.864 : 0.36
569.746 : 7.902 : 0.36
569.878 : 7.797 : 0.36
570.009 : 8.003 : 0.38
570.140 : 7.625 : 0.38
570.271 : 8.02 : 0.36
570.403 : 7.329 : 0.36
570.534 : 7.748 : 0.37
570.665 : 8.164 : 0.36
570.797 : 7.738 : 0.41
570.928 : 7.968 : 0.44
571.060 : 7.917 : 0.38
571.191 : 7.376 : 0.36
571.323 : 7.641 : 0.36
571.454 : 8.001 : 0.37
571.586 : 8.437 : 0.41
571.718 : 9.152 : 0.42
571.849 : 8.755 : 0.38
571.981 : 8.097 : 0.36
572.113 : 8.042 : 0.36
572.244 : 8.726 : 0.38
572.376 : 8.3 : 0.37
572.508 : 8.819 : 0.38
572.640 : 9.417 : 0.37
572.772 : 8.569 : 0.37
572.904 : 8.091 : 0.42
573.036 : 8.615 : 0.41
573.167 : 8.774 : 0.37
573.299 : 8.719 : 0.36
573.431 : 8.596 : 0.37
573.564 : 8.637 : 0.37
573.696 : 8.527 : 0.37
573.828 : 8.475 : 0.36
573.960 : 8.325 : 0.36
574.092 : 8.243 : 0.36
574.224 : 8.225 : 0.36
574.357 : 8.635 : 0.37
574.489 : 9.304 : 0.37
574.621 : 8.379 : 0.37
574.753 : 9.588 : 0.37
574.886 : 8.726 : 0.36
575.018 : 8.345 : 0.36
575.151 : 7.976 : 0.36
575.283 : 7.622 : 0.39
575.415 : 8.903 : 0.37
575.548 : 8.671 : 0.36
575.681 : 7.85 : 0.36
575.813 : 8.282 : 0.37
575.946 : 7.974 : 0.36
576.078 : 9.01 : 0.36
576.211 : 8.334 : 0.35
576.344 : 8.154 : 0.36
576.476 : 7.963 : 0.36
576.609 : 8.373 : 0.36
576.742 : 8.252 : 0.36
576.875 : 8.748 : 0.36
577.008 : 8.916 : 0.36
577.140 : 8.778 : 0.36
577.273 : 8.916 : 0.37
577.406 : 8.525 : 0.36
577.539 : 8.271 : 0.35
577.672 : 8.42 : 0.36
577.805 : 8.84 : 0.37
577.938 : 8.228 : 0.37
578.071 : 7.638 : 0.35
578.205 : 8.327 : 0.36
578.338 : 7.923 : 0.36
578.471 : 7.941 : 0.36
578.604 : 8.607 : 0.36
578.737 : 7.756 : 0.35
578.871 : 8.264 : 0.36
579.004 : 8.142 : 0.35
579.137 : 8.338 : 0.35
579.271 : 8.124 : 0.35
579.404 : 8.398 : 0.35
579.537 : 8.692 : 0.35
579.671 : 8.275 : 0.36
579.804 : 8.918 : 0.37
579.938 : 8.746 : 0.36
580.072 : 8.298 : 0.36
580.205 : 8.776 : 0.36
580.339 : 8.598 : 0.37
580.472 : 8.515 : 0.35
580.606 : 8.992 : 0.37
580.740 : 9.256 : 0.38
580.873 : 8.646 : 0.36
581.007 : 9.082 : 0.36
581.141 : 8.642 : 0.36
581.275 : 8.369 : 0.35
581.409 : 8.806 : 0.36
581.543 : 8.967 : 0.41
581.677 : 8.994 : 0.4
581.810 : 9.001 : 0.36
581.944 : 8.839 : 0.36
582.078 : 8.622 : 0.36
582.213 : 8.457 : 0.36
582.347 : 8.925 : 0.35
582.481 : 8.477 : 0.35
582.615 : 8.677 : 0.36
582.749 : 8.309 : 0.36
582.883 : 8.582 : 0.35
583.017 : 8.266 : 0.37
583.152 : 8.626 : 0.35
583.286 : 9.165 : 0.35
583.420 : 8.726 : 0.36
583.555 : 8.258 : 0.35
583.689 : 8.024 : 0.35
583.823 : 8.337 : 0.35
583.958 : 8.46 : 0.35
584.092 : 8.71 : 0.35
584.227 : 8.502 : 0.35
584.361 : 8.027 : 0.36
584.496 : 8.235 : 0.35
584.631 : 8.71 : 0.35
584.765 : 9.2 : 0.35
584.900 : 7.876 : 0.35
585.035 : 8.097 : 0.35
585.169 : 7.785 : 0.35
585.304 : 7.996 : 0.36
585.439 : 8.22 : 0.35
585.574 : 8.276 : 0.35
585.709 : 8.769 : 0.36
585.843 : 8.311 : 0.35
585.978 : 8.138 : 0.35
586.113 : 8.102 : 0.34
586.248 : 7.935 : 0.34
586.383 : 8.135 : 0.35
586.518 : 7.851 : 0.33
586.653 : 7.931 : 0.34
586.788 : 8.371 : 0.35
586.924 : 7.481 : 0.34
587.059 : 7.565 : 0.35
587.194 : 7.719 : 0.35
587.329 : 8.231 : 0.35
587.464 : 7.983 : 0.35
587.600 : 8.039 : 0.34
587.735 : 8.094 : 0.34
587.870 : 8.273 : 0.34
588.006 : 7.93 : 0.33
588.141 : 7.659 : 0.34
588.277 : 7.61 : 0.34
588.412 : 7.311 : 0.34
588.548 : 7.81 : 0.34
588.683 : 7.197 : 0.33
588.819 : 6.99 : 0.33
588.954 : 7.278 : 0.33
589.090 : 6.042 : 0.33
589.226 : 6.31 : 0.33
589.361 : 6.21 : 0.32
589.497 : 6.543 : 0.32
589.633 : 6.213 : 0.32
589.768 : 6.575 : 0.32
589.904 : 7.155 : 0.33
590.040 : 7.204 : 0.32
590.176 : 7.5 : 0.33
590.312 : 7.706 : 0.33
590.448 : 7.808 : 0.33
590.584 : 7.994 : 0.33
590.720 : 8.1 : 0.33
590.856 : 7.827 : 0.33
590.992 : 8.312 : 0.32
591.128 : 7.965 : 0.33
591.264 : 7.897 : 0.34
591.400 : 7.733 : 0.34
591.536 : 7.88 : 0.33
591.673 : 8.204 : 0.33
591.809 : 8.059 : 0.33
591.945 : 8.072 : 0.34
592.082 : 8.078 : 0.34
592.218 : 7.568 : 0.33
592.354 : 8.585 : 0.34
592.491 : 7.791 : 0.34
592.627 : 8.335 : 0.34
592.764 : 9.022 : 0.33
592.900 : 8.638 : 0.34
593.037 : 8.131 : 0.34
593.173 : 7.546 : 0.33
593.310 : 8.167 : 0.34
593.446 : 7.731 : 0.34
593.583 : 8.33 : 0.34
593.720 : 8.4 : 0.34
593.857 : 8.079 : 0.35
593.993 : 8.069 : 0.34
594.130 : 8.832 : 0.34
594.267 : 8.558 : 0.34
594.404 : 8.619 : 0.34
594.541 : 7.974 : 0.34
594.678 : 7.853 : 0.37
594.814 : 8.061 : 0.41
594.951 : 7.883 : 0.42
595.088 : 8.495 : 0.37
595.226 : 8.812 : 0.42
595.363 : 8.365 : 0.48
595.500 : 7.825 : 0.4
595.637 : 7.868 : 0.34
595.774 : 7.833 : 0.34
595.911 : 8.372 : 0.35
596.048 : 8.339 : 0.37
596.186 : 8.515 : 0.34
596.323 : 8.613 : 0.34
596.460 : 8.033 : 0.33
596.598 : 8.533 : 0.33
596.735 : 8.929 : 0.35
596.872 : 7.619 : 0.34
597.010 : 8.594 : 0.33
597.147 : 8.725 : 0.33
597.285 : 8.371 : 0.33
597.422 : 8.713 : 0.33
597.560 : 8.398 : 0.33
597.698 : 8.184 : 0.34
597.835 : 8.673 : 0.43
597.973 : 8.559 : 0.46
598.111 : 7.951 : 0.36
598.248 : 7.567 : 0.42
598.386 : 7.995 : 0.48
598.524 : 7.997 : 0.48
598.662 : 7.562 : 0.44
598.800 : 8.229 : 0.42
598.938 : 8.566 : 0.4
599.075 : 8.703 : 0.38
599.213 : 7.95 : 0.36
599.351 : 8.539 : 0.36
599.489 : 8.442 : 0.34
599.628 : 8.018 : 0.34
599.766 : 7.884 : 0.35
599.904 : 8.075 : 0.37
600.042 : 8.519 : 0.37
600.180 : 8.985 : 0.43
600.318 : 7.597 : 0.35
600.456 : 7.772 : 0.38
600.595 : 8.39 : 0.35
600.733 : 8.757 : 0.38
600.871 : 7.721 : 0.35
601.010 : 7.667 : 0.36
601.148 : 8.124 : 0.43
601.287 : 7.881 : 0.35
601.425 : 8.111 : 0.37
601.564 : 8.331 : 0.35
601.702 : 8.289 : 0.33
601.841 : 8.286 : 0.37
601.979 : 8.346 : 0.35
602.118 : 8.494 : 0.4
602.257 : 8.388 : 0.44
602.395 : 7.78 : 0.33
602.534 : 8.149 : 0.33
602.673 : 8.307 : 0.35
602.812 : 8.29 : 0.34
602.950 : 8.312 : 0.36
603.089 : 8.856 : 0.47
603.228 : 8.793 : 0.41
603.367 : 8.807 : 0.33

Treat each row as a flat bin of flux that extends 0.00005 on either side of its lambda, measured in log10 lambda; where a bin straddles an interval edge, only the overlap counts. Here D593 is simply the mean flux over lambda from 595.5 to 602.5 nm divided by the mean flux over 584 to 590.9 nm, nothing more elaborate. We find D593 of 1.06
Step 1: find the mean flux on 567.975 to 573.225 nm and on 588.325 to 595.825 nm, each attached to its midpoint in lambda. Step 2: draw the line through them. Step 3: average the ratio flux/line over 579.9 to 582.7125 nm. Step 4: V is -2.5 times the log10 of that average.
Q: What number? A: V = -0.10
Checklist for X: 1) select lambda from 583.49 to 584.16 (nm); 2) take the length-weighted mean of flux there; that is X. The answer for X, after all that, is 8.36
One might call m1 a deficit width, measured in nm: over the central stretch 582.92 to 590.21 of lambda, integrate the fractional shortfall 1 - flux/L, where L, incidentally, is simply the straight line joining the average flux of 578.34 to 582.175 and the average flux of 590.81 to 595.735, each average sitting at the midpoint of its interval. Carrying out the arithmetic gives 0.46 nm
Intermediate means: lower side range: 8.58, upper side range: 8.15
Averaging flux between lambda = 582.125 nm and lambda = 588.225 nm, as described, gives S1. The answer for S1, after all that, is 8.25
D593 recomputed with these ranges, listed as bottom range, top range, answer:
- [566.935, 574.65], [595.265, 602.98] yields 1.00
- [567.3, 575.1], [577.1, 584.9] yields 1.03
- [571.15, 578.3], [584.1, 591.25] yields 0.92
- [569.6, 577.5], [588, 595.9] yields 0.93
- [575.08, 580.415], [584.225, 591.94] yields 0.93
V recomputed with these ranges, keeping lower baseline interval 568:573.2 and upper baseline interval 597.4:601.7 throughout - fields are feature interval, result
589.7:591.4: 0.07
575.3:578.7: -0.03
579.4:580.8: -0.07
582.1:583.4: -0.06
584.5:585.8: -0.02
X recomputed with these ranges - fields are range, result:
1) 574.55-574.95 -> 8.9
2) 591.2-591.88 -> 7.96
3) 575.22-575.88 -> 8.26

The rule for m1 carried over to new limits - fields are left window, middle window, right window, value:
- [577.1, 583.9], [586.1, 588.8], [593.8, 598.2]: 0.191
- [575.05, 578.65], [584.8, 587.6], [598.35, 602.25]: 0.079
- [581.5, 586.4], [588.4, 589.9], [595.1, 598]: 0.295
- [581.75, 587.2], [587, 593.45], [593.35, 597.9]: 0.499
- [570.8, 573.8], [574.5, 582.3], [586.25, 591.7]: -0.398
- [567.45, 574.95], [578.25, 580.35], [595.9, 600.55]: -0.018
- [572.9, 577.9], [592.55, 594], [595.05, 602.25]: 0.015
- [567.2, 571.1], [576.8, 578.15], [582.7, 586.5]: -0.052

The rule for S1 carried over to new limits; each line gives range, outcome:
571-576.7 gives 8.43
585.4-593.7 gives 7.78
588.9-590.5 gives 6.86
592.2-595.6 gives 8.23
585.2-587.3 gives 8.05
